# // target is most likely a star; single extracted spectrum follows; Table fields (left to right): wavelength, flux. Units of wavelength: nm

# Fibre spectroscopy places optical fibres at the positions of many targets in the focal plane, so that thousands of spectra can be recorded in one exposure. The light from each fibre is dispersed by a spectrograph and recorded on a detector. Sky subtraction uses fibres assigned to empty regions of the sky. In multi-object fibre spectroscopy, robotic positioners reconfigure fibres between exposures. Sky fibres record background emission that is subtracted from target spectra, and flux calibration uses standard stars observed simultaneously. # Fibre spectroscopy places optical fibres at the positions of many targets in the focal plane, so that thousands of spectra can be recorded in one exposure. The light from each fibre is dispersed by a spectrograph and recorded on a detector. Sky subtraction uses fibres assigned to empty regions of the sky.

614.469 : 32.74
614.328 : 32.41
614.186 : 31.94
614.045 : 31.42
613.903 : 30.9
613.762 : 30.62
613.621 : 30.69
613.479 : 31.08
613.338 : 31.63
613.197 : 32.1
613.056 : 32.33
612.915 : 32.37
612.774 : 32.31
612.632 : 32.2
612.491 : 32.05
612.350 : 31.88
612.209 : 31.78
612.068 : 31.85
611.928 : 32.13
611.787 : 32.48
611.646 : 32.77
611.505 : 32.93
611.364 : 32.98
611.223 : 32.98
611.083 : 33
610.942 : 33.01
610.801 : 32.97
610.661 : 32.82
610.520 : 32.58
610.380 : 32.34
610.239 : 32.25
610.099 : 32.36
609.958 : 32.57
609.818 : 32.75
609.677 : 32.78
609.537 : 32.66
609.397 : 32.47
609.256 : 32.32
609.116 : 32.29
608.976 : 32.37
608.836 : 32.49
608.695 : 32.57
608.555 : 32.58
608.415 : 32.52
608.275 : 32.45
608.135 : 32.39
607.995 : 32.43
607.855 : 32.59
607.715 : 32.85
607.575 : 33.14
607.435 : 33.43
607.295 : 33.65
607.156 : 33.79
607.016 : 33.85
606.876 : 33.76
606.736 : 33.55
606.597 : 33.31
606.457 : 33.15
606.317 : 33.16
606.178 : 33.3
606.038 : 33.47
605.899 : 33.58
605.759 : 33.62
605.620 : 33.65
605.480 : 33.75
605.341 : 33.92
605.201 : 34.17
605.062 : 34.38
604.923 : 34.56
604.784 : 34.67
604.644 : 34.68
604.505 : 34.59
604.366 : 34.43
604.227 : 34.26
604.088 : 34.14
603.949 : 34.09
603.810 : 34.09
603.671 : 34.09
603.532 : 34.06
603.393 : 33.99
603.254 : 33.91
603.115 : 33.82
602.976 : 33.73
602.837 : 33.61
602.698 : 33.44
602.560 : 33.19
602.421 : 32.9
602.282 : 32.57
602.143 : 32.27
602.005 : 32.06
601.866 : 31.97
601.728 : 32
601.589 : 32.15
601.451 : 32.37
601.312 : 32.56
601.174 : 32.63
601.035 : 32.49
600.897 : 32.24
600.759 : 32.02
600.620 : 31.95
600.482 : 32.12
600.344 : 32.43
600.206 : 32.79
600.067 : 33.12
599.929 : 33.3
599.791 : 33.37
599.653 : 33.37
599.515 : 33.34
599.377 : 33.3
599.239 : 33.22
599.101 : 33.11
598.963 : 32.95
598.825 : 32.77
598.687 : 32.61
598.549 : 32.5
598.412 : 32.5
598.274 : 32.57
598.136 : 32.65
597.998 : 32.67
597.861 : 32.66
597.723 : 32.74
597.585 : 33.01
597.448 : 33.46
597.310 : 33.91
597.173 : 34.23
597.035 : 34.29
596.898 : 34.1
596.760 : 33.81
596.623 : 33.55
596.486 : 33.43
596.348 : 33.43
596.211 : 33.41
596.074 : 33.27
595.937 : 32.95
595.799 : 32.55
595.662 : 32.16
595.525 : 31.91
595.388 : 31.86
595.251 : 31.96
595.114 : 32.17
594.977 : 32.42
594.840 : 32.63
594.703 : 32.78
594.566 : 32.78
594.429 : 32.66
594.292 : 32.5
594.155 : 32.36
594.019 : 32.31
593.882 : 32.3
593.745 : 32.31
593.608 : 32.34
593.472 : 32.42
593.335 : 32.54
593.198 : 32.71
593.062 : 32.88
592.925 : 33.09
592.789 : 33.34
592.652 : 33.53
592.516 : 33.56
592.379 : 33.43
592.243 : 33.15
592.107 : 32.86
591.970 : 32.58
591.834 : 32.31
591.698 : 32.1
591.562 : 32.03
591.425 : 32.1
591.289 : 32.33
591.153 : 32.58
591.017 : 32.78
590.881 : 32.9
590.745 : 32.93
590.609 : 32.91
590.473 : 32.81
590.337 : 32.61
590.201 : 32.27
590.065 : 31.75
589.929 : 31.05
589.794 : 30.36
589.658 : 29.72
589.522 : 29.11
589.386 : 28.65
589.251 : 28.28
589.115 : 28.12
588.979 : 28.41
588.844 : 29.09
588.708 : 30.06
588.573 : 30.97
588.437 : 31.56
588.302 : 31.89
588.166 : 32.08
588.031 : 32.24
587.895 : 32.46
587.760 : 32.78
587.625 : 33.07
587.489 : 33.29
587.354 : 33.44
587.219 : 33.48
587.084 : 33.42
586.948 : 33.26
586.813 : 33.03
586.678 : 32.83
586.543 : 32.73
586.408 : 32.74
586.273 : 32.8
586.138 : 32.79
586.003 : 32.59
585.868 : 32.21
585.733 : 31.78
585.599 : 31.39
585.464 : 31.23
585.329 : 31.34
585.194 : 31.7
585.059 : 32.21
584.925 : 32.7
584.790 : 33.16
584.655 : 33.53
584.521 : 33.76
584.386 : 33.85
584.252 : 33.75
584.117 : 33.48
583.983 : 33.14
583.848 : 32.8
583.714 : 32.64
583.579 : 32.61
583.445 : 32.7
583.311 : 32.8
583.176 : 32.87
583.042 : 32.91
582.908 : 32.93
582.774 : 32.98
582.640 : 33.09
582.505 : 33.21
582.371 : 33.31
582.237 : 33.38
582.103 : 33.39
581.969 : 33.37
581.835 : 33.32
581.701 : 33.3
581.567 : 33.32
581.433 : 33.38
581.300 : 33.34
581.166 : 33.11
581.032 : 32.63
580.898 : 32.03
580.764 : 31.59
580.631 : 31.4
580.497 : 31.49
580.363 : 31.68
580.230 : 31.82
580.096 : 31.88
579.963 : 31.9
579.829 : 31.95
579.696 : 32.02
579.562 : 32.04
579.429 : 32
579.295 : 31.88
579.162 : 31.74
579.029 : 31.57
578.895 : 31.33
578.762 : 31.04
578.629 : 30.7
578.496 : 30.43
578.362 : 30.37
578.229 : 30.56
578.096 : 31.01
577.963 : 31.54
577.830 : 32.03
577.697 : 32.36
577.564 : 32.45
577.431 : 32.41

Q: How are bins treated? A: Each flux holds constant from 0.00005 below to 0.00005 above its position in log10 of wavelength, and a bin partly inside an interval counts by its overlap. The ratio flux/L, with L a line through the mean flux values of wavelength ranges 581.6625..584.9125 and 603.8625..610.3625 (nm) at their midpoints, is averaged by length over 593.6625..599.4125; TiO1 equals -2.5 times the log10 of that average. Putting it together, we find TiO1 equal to 0.01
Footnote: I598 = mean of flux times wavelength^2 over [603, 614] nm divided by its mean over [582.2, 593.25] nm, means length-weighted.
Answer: 1.09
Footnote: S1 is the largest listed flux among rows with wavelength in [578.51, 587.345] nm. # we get 33.85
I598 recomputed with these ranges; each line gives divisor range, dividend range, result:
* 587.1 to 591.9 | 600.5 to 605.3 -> 1.10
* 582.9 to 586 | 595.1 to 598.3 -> 1.05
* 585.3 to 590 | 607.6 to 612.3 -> 1.11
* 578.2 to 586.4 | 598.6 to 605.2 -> 1.10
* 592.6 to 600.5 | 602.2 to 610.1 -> 1.05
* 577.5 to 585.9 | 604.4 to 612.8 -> 1.12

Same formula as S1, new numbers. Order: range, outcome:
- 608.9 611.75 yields 33.01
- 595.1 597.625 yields 34.29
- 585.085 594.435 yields 33.56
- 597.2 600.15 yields 33.91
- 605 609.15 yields 34.38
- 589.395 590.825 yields 32.93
